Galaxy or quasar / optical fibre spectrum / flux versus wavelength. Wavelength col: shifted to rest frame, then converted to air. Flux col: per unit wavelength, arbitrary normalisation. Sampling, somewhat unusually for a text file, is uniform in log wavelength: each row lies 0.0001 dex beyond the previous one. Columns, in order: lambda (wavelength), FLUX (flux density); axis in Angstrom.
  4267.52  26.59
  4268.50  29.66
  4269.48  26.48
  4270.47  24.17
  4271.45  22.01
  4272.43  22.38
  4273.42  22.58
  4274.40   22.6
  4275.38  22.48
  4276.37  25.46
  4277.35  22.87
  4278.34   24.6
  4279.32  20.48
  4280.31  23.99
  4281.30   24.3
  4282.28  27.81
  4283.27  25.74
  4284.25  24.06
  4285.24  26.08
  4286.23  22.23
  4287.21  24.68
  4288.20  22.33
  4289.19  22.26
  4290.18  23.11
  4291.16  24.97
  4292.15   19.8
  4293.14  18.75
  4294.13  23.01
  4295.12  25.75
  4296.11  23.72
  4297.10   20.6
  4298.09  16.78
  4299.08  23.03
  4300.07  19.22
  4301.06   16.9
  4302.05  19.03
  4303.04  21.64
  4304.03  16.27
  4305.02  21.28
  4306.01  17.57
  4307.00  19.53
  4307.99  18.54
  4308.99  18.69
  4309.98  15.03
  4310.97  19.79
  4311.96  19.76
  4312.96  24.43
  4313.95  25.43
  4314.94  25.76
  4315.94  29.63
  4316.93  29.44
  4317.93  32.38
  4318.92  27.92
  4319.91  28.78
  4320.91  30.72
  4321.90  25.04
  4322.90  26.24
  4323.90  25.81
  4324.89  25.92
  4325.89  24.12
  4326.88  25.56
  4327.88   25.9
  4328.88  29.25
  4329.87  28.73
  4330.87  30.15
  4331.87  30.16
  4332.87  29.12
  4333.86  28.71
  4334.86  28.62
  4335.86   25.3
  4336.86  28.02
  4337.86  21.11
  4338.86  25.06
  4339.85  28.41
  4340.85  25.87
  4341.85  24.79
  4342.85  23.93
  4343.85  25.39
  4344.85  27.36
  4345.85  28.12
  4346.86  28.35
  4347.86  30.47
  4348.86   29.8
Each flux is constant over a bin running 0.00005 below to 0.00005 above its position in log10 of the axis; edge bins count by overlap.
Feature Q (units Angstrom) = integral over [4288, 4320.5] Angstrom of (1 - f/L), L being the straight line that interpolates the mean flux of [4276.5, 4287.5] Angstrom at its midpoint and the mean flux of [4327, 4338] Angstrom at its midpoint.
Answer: 4.7 Angstrom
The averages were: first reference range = 24.3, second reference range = 27.9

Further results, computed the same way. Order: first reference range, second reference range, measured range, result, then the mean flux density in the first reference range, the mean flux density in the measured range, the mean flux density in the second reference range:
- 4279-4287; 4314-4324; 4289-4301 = 1.9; 24.4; 21.6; 28.1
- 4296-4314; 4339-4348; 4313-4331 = -3.7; 19.6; 27.5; 26.8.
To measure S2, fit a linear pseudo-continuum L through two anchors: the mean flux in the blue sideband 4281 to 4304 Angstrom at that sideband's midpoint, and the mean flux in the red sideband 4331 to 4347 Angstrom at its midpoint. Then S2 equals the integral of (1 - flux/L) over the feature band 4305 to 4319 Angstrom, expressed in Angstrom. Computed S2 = 0.8 Angstrom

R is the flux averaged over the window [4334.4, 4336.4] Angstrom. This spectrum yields 26.9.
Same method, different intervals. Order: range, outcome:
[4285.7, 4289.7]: 22.9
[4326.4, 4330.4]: 27.4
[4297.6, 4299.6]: 19.9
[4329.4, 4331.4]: 29.4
